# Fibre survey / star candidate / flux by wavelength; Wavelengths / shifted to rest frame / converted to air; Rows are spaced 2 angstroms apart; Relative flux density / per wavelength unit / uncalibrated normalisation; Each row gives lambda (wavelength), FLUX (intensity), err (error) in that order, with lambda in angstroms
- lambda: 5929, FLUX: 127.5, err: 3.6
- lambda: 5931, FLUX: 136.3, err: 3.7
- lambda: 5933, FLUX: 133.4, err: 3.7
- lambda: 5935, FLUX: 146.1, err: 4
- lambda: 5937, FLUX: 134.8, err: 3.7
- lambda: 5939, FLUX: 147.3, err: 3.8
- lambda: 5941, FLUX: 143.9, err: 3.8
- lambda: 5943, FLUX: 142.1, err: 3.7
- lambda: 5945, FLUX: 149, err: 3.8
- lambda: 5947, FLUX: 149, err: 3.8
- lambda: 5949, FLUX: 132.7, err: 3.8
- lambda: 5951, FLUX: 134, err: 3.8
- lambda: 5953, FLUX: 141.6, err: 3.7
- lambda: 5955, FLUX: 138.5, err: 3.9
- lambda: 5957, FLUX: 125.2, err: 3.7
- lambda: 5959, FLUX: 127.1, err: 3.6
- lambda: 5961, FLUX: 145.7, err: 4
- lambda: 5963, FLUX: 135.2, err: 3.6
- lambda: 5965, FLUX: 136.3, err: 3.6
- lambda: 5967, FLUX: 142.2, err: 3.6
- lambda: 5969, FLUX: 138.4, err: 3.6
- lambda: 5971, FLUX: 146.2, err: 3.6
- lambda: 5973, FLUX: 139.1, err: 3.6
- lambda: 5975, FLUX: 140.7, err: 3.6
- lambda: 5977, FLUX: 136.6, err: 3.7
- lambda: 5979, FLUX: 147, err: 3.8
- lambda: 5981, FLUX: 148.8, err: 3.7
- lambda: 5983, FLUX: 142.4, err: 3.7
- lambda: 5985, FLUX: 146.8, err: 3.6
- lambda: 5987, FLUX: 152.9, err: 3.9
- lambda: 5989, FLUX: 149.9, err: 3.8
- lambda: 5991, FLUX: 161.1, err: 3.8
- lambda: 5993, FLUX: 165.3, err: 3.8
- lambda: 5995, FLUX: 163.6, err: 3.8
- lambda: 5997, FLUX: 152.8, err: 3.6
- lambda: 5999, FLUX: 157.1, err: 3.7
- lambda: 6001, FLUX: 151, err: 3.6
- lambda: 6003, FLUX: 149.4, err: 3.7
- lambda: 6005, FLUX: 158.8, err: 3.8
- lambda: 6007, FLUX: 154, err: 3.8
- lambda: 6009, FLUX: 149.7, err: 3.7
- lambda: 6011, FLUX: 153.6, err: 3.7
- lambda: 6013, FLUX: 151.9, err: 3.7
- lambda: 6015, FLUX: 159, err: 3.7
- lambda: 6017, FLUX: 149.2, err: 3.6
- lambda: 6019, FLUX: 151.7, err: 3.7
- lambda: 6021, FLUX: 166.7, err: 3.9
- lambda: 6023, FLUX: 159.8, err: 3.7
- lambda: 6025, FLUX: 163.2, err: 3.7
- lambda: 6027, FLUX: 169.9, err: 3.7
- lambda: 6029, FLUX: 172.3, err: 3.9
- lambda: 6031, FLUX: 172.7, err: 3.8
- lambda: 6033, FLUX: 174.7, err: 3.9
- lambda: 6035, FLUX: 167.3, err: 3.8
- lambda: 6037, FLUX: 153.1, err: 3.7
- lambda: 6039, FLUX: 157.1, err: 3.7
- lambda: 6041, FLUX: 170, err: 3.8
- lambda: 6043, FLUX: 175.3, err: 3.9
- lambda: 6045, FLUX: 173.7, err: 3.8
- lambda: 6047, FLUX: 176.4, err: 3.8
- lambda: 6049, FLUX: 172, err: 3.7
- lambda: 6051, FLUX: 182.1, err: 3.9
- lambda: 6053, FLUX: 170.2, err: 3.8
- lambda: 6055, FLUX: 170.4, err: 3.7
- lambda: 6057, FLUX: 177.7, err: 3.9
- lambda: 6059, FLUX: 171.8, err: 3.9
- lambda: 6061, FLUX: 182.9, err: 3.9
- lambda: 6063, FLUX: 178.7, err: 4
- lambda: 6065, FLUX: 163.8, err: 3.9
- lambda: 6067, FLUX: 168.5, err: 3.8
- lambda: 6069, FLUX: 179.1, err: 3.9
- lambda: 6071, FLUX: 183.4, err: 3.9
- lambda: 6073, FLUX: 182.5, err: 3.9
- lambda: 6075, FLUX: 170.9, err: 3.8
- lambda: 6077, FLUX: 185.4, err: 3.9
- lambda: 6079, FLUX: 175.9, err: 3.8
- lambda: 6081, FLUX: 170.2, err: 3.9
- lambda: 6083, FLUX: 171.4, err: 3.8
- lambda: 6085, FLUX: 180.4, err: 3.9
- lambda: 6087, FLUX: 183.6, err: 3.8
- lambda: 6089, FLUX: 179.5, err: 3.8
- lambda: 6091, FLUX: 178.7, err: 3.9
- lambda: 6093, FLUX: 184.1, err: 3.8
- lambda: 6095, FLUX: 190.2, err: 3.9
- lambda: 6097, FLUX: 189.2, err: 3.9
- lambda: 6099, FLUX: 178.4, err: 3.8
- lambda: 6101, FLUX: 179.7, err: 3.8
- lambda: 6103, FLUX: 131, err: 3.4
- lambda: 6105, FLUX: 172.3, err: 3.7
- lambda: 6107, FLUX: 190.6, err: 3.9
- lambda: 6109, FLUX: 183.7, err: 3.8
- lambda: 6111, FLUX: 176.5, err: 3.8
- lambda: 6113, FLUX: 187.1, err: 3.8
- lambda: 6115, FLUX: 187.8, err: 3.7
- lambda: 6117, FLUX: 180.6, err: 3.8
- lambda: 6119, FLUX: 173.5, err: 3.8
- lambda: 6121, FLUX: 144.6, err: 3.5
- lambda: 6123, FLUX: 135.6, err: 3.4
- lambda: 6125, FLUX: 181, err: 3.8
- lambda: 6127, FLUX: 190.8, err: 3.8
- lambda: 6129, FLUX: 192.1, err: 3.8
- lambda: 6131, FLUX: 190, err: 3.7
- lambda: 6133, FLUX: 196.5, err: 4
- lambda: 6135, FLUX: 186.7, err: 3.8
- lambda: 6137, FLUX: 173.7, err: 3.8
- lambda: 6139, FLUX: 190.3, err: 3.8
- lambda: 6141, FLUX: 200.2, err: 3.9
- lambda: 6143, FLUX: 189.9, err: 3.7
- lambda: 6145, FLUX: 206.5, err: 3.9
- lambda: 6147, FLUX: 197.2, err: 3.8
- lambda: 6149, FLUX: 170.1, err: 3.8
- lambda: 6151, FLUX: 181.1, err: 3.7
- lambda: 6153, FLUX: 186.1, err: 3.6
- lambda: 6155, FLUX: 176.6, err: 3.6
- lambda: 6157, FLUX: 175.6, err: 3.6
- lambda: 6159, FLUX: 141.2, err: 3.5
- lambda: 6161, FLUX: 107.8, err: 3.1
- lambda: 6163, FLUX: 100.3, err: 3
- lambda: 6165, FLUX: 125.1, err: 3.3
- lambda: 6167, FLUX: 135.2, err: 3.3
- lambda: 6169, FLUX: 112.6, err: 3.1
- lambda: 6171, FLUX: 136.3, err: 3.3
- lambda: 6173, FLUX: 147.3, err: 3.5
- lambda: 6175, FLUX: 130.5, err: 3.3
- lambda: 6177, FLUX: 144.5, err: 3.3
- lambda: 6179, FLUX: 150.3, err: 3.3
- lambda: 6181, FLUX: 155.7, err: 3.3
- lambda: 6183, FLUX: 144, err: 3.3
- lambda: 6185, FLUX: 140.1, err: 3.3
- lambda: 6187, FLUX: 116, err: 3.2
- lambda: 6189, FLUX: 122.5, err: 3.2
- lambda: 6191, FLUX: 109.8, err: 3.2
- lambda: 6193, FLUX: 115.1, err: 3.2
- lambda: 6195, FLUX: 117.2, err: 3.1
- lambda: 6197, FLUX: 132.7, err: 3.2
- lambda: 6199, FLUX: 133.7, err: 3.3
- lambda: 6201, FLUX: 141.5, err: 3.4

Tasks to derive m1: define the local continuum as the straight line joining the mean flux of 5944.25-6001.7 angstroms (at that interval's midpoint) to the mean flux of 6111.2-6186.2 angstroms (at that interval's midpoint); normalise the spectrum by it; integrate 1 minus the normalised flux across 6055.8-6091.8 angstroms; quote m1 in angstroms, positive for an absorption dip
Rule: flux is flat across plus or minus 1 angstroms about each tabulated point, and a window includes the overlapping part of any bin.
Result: -4.89 angstroms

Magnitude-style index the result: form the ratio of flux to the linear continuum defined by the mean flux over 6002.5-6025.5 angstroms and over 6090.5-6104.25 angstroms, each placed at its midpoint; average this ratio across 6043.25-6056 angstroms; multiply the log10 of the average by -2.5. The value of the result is -0.06 mag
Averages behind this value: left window 156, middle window 174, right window 176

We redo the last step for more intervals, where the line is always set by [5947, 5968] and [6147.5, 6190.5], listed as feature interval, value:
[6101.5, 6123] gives -0.209 mag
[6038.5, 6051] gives -0.231 mag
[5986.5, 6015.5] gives -0.130 mag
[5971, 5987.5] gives -0.054 mag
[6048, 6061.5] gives -0.246 mag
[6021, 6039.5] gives -0.194 mag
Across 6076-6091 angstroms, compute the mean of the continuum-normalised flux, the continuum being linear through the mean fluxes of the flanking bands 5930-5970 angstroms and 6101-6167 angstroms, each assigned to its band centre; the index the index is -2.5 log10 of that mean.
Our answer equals -0.10 mag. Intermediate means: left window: 139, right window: 172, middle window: 178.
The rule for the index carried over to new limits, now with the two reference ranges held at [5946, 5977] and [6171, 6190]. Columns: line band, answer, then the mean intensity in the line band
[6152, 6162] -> -0.14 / 157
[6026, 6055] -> -0.23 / 170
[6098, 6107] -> -0.21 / 168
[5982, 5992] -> -0.09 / 151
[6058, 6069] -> -0.25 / 174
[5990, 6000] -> -0.16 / 160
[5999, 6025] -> -0.12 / 155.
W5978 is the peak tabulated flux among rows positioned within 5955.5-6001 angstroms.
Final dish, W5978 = 165.3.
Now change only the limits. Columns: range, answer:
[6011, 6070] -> 182.9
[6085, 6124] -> 190.6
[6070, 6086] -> 185.4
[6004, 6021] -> 166.7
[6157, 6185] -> 175.6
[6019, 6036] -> 174.7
